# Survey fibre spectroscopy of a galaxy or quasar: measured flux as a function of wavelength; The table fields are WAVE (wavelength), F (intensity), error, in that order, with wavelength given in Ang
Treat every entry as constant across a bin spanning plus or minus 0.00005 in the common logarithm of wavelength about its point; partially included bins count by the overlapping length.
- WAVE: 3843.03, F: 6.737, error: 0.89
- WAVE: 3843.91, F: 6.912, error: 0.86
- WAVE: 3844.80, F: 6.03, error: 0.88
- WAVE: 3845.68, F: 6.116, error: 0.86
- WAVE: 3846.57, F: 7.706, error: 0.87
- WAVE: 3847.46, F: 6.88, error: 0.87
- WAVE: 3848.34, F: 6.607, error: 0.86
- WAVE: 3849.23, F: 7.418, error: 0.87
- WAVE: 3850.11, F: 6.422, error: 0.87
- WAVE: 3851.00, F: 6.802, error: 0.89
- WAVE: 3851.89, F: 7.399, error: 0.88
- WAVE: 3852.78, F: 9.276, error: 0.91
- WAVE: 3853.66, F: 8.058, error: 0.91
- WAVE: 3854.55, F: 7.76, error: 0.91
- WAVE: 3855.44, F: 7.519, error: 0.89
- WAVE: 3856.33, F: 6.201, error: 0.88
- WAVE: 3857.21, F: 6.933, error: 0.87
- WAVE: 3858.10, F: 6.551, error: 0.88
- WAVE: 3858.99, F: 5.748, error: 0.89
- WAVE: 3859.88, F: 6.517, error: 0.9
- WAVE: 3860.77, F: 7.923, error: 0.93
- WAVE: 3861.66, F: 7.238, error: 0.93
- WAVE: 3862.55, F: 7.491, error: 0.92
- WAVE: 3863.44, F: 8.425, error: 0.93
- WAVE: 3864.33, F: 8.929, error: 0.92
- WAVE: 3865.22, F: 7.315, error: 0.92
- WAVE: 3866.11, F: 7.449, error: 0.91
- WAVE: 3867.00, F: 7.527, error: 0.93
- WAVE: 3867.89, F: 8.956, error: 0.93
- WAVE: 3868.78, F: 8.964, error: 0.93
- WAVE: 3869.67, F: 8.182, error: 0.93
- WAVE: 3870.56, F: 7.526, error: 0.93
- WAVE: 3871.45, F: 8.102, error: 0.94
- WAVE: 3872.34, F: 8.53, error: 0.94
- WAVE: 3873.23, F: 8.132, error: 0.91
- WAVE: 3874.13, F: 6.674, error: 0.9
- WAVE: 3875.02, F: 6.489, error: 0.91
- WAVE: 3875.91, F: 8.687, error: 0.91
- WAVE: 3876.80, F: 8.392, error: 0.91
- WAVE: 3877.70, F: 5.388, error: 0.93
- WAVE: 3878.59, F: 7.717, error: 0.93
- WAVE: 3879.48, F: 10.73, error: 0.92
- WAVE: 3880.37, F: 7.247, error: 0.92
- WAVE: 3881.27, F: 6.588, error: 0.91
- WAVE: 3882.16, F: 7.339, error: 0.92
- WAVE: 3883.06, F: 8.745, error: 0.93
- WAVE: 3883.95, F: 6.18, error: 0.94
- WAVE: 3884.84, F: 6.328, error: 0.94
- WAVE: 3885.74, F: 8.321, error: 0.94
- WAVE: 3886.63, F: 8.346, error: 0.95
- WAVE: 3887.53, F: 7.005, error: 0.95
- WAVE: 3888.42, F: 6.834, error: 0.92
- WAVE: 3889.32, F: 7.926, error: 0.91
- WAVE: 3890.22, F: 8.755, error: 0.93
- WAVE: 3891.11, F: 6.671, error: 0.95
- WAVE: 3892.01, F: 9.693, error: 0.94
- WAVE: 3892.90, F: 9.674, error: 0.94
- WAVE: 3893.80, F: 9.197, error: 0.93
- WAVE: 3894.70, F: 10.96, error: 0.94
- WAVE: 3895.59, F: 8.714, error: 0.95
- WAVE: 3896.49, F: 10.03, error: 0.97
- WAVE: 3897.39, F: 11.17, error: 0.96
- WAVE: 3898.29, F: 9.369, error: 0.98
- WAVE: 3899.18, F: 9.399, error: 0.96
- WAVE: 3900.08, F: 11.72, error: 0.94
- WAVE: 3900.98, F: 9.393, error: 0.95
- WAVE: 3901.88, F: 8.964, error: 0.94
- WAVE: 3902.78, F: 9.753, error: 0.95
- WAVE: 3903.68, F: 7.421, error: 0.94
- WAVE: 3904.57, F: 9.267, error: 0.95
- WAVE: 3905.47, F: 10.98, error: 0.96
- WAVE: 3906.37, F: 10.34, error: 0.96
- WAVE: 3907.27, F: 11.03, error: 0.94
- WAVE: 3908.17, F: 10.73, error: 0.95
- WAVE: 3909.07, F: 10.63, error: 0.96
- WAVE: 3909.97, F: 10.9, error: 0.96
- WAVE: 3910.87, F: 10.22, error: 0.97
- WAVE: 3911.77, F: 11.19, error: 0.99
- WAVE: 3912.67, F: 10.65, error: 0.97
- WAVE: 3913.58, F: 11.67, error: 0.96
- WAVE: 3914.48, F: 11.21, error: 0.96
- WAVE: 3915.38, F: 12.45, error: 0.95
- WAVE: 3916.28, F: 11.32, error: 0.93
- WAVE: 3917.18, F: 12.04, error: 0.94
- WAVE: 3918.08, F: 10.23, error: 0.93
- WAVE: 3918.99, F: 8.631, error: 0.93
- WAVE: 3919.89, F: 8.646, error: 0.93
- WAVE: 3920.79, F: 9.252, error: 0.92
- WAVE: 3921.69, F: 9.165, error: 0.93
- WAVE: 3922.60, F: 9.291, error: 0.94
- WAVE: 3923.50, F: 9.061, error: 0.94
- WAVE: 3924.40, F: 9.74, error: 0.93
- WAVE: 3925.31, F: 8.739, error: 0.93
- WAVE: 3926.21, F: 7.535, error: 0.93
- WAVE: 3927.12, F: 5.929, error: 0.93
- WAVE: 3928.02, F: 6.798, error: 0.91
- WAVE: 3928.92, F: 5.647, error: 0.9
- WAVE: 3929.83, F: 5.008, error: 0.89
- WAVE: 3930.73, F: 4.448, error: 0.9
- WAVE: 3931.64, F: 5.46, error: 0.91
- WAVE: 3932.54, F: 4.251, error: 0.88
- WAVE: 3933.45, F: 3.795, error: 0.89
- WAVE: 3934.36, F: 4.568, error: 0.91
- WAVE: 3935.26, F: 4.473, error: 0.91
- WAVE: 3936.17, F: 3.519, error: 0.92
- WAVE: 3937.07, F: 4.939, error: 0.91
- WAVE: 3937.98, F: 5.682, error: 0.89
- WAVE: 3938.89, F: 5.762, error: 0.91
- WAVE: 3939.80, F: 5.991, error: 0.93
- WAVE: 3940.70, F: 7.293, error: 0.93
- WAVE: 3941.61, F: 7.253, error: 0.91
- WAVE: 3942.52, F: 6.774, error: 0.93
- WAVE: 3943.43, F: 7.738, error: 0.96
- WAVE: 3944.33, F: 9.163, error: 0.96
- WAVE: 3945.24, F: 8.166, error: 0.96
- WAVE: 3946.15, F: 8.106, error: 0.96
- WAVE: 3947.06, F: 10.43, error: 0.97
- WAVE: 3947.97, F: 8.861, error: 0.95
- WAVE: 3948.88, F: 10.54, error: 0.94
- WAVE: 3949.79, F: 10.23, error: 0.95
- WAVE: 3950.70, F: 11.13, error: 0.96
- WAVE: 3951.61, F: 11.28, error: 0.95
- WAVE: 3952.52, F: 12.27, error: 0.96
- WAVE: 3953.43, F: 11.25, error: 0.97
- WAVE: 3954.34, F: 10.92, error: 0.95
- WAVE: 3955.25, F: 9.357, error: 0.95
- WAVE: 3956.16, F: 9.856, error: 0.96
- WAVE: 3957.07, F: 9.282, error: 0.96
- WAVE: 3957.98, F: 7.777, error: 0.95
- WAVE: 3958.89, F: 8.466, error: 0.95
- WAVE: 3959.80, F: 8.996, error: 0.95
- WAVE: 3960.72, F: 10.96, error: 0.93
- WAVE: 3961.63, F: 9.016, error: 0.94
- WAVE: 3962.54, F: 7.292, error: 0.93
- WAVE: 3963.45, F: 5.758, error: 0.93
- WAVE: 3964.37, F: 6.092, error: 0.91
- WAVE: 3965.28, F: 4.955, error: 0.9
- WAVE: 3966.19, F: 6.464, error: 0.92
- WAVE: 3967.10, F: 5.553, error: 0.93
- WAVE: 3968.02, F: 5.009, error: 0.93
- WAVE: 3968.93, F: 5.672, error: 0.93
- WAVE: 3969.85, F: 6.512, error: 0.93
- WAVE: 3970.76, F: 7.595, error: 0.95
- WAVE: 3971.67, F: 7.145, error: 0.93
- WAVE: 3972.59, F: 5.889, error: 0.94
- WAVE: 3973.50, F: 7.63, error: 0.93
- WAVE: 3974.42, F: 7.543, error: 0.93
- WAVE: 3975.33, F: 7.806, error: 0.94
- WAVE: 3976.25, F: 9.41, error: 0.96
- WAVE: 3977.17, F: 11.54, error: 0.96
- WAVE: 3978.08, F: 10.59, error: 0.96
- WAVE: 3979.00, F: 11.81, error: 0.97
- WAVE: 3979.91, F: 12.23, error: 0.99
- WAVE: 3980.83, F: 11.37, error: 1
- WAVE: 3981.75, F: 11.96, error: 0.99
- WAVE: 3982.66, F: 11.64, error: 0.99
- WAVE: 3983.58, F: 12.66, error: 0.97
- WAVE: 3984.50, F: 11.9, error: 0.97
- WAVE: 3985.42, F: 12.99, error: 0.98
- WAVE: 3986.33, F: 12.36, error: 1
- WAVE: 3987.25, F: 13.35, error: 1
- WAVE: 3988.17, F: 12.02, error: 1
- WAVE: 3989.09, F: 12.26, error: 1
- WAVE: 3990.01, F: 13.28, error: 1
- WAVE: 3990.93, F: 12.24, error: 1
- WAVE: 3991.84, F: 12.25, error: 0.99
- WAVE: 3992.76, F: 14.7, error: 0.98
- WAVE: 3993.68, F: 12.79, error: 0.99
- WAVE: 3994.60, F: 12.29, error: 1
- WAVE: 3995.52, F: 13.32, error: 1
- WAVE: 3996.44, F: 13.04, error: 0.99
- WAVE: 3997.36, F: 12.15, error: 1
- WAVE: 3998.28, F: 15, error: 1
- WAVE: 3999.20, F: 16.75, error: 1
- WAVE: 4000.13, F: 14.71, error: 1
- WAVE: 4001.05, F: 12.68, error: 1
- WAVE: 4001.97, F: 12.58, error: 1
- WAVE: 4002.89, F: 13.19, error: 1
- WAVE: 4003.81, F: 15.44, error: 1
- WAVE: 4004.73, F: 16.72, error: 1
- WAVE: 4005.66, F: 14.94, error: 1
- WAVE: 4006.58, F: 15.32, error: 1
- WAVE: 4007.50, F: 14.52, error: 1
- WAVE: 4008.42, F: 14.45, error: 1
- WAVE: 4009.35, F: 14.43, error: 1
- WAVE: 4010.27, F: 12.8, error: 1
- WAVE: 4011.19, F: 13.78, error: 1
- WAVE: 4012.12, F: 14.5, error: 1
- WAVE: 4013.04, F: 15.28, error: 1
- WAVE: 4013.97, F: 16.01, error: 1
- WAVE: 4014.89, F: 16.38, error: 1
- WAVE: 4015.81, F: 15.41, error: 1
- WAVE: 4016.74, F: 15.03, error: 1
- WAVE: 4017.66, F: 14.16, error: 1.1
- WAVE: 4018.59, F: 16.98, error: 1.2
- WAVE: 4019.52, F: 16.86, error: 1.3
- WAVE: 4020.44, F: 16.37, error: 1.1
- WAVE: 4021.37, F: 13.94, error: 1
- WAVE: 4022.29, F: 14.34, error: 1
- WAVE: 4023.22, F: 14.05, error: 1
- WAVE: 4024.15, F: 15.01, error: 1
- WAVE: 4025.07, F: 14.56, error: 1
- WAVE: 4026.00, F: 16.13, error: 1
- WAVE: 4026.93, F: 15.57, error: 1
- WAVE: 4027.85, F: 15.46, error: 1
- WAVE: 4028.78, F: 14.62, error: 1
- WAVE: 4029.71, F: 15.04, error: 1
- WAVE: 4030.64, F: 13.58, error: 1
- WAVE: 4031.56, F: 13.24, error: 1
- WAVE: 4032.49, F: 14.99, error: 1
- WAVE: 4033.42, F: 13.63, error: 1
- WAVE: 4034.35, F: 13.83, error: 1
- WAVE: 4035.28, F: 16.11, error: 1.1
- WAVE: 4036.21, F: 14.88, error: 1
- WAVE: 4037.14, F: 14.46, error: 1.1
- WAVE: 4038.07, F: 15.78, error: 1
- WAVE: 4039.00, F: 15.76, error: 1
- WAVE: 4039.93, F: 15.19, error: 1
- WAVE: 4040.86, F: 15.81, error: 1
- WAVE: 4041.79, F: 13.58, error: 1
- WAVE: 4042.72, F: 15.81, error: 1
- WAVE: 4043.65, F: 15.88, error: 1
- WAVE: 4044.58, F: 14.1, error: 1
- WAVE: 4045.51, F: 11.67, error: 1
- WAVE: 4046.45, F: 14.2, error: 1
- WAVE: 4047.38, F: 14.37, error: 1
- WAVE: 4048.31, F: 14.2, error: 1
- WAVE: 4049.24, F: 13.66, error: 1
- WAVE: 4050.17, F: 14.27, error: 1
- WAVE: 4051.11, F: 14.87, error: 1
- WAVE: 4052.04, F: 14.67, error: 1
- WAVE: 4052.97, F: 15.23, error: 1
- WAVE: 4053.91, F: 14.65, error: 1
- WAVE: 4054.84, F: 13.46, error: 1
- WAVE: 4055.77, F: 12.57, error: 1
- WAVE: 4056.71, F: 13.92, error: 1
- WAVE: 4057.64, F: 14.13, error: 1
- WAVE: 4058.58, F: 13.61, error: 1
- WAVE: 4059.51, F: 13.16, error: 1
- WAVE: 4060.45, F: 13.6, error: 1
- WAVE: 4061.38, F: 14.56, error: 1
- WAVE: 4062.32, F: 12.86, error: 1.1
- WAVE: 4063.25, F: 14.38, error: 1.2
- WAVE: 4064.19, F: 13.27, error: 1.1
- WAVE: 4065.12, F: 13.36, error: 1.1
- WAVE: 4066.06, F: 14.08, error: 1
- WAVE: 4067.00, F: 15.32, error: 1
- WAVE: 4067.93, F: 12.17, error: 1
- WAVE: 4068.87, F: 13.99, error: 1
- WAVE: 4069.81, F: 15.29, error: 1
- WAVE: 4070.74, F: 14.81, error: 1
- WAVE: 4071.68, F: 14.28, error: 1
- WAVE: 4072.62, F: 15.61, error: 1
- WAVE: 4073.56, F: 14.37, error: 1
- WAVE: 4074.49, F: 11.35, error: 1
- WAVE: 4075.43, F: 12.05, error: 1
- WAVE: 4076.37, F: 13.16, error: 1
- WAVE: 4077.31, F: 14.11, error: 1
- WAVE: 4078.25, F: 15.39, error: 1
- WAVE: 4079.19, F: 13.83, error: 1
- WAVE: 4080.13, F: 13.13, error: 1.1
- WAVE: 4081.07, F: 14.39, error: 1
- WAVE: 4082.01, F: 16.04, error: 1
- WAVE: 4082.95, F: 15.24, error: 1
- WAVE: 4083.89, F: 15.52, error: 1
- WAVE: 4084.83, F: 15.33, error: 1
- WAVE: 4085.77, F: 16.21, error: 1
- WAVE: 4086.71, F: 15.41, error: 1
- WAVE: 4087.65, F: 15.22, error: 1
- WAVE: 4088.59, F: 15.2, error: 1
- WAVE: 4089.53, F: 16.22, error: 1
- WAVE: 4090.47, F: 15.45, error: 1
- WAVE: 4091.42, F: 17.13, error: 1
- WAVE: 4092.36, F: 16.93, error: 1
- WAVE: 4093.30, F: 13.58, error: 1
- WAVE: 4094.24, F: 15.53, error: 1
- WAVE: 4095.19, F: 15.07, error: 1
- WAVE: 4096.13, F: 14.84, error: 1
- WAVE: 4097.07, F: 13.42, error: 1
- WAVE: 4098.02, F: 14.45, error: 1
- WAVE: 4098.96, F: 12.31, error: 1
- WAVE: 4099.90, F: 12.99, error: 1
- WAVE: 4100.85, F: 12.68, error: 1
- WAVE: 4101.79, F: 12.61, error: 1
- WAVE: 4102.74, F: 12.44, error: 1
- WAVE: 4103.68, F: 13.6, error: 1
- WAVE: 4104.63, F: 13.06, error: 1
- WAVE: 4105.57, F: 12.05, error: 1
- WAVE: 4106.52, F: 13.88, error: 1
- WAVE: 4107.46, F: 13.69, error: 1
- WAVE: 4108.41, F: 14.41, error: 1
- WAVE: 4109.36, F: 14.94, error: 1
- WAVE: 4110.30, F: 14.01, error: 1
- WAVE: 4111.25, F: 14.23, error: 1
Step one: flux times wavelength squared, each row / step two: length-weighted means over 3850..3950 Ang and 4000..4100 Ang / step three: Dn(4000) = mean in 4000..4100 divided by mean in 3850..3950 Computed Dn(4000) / 1.9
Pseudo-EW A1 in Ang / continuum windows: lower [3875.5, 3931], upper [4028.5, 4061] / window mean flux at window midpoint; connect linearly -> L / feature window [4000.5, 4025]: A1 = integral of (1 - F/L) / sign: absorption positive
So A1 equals -3.1 Ang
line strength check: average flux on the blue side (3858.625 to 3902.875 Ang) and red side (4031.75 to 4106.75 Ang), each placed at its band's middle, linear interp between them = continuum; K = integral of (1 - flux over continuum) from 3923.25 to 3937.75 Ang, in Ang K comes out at 5.9 Ang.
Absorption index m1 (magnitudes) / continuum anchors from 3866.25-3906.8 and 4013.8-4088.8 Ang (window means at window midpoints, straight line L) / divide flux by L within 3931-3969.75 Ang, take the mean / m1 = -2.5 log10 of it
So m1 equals 0.387 mag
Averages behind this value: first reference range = 8.49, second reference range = 14.5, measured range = 7.6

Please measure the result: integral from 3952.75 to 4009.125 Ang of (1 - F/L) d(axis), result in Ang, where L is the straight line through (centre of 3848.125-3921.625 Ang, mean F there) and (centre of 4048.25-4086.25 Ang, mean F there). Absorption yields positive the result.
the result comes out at 3.5 Ang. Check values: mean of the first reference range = 8.64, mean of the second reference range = 14.1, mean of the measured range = 10.9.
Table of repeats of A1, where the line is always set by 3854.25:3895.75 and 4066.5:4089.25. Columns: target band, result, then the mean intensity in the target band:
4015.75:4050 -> -4.8 Ang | 14.8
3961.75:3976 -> 5.7 Ang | 6.57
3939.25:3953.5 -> 1.5 Ang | 9.08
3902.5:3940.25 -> 3.8 Ang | 8.28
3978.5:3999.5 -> -2.2 Ang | 12.8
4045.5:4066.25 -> -0.2 Ang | 13.9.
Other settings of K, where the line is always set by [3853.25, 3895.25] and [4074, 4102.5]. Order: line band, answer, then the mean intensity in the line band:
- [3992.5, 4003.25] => -1.8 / 13.6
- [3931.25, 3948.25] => 6.0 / 6.41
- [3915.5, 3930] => 0.9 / 8.72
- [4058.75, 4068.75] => 0.0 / 13.7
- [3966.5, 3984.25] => 3.3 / 8.94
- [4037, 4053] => -1.8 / 14.6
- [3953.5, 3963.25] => 1.1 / 9.19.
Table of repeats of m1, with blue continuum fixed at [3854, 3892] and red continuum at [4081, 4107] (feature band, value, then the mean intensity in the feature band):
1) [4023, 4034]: -0.18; 14.7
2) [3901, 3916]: -0.20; 10.4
